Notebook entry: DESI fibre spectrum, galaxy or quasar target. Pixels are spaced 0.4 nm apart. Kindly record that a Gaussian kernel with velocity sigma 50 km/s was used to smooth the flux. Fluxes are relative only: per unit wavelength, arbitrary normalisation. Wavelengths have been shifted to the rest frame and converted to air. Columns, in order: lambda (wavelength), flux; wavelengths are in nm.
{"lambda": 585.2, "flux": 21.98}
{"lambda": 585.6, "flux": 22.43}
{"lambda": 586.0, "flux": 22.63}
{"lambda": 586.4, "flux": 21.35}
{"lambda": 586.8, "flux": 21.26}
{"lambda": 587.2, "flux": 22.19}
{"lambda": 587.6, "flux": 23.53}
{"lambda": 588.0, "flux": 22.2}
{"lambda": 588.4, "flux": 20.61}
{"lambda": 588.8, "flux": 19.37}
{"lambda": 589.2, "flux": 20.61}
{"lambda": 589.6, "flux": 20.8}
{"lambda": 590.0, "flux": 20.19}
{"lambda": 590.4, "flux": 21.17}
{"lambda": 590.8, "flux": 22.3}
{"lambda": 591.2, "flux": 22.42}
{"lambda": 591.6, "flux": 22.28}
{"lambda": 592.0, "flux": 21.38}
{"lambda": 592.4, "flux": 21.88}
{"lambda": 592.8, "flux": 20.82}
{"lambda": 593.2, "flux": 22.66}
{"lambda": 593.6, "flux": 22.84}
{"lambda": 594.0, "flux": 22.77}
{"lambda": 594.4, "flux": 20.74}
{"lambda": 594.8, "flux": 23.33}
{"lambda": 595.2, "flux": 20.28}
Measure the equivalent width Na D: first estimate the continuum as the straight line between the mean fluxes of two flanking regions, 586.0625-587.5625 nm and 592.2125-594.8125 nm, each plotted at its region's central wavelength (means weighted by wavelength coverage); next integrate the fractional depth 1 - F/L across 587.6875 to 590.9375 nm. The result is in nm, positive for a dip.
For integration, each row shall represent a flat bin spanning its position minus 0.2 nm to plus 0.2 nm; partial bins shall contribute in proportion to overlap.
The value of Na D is 0.147 nm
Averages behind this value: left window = 21.9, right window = 22.1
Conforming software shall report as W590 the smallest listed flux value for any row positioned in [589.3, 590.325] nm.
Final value 20.19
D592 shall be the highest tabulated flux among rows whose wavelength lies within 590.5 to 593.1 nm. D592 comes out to 22.42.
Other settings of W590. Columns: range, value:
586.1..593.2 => 19.37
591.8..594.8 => 20.74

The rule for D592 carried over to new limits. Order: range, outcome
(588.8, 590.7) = 21.17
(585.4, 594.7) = 23.53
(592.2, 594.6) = 22.84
